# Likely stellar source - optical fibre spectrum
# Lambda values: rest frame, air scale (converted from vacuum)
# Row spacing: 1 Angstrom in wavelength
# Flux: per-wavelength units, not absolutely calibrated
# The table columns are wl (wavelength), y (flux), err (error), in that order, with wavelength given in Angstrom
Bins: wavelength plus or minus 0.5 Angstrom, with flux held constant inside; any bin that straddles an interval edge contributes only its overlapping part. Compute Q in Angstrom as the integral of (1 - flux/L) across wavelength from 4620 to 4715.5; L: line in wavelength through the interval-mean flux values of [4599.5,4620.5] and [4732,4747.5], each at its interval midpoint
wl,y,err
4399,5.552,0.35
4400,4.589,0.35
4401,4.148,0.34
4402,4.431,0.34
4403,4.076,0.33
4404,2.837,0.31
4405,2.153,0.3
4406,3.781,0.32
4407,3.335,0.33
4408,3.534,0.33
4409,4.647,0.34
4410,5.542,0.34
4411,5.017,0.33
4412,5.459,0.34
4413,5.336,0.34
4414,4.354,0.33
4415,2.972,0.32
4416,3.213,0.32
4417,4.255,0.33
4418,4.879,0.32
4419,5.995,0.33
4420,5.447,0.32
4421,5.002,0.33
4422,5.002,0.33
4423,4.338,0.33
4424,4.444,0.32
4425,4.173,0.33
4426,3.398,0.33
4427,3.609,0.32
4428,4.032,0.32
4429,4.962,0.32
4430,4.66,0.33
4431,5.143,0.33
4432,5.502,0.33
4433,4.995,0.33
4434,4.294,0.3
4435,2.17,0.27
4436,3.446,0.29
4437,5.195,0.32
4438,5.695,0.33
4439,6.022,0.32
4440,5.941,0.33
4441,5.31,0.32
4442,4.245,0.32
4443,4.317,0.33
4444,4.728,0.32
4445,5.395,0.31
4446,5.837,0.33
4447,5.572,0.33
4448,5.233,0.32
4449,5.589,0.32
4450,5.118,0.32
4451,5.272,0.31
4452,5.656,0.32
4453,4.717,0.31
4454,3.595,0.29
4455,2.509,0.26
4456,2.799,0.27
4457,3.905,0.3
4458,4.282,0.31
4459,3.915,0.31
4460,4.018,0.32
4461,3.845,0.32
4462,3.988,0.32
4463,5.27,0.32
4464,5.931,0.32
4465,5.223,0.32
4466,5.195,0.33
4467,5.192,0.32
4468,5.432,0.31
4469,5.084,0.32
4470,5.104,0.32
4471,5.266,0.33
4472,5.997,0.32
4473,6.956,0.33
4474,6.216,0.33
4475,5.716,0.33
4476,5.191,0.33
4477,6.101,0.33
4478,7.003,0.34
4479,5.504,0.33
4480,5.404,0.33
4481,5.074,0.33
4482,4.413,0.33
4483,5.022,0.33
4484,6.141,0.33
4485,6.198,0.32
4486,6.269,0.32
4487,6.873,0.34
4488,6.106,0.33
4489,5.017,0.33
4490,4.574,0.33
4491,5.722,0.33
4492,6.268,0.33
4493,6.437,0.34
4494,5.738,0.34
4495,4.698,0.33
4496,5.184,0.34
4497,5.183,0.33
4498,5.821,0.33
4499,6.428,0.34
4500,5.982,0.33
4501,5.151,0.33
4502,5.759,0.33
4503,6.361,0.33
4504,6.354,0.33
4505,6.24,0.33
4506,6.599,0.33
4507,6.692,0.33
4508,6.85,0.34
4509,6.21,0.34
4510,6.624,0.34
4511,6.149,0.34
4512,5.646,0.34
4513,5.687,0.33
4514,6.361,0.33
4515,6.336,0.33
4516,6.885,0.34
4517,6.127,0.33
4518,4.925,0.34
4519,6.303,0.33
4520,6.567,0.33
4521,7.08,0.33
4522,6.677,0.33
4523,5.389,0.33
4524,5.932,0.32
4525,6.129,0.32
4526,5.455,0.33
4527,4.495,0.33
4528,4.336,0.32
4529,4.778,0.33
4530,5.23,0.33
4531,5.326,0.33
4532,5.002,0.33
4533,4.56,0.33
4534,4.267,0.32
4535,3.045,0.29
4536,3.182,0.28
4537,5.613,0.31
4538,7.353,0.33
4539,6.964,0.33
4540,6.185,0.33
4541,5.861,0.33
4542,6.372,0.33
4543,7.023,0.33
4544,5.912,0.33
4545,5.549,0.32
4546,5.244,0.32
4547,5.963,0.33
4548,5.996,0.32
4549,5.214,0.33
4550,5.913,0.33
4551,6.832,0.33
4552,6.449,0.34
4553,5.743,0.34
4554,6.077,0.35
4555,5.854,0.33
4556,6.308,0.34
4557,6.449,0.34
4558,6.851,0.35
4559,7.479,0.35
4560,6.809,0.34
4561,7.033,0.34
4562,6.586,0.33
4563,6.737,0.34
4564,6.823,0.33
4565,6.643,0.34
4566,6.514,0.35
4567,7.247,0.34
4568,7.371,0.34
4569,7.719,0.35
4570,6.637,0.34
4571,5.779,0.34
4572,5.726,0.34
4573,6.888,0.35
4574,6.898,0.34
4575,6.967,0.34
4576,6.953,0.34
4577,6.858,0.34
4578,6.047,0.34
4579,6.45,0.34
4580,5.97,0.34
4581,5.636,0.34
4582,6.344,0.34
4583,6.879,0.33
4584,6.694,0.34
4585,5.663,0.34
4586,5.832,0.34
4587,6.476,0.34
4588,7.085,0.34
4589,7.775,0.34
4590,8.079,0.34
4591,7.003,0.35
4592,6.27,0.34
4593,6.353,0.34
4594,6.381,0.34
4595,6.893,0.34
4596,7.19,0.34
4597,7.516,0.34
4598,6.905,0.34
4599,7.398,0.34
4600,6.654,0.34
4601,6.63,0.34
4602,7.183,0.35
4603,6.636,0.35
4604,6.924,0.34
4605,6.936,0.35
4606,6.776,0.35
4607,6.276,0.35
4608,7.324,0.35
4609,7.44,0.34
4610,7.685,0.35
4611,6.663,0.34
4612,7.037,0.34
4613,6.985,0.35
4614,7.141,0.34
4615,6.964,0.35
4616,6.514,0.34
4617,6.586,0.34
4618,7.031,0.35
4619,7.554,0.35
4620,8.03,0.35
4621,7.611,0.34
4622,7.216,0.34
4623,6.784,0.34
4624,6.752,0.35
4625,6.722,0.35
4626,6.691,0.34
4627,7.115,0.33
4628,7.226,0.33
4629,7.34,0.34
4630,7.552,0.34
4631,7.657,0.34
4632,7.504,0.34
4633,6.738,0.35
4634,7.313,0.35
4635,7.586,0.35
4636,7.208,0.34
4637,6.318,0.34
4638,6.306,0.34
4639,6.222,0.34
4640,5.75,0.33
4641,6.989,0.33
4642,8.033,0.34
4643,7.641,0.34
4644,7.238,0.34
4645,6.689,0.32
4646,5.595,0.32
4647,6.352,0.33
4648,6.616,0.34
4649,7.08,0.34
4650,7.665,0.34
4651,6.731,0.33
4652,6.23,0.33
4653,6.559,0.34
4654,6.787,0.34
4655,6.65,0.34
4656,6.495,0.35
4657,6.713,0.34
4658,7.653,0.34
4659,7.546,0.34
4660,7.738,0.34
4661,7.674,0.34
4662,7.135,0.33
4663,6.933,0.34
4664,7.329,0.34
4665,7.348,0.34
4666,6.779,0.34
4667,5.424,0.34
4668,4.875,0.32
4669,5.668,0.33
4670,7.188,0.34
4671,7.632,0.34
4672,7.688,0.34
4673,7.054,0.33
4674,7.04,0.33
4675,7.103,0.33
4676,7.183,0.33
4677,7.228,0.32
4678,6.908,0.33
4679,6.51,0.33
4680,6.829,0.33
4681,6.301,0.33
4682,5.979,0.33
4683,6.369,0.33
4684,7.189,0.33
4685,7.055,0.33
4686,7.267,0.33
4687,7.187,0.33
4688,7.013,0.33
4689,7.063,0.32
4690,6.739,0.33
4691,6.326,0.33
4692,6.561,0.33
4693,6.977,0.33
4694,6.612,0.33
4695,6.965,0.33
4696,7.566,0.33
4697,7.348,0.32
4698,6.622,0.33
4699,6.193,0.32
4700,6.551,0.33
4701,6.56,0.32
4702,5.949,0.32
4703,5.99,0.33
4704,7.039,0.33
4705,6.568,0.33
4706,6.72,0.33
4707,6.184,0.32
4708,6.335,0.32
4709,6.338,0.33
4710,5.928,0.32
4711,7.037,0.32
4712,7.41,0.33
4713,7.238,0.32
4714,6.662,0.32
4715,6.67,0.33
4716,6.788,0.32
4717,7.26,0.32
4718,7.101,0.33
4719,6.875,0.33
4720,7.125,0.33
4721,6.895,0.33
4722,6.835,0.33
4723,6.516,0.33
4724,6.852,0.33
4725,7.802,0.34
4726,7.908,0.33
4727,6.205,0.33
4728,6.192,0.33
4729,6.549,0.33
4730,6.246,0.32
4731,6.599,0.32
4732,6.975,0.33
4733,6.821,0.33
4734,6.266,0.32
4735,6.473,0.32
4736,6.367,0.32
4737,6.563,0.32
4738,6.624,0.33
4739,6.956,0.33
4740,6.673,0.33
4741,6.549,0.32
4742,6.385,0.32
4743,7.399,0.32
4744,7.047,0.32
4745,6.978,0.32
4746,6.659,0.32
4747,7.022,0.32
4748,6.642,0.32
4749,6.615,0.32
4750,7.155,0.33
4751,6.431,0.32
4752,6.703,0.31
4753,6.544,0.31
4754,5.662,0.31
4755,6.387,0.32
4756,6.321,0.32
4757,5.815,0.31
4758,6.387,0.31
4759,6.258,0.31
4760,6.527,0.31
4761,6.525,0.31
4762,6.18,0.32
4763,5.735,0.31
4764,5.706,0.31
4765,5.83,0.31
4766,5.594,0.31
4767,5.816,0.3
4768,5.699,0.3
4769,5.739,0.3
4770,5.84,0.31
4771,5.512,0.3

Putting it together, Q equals 0.32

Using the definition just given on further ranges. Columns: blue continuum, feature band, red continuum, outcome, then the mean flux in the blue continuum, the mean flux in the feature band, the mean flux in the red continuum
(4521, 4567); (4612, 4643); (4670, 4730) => -3.2 Angstrom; 5.9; 7.06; 6.82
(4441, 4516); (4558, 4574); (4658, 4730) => -2.1 Angstrom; 5.45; 6.8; 6.82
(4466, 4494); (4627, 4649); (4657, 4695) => -1.0 Angstrom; 5.71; 6.95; 6.89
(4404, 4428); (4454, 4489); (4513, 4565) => -0.9 Angstrom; 4.3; 5.18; 5.92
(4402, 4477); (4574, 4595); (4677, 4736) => -2.9 Angstrom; 4.69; 6.6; 6.74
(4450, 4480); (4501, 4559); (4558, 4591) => 1.1 Angstrom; 5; 5.89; 6.71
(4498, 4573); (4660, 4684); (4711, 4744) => -0.8 Angstrom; 6.06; 6.82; 6.81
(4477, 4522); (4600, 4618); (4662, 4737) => -1.5 Angstrom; 5.96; 6.92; 6.76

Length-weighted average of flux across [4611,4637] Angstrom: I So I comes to 7.13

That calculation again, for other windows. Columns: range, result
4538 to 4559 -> 6.2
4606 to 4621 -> 7.09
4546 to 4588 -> 6.46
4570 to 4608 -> 6.68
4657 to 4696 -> 6.9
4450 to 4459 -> 4.14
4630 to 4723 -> 6.83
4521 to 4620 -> 6.39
